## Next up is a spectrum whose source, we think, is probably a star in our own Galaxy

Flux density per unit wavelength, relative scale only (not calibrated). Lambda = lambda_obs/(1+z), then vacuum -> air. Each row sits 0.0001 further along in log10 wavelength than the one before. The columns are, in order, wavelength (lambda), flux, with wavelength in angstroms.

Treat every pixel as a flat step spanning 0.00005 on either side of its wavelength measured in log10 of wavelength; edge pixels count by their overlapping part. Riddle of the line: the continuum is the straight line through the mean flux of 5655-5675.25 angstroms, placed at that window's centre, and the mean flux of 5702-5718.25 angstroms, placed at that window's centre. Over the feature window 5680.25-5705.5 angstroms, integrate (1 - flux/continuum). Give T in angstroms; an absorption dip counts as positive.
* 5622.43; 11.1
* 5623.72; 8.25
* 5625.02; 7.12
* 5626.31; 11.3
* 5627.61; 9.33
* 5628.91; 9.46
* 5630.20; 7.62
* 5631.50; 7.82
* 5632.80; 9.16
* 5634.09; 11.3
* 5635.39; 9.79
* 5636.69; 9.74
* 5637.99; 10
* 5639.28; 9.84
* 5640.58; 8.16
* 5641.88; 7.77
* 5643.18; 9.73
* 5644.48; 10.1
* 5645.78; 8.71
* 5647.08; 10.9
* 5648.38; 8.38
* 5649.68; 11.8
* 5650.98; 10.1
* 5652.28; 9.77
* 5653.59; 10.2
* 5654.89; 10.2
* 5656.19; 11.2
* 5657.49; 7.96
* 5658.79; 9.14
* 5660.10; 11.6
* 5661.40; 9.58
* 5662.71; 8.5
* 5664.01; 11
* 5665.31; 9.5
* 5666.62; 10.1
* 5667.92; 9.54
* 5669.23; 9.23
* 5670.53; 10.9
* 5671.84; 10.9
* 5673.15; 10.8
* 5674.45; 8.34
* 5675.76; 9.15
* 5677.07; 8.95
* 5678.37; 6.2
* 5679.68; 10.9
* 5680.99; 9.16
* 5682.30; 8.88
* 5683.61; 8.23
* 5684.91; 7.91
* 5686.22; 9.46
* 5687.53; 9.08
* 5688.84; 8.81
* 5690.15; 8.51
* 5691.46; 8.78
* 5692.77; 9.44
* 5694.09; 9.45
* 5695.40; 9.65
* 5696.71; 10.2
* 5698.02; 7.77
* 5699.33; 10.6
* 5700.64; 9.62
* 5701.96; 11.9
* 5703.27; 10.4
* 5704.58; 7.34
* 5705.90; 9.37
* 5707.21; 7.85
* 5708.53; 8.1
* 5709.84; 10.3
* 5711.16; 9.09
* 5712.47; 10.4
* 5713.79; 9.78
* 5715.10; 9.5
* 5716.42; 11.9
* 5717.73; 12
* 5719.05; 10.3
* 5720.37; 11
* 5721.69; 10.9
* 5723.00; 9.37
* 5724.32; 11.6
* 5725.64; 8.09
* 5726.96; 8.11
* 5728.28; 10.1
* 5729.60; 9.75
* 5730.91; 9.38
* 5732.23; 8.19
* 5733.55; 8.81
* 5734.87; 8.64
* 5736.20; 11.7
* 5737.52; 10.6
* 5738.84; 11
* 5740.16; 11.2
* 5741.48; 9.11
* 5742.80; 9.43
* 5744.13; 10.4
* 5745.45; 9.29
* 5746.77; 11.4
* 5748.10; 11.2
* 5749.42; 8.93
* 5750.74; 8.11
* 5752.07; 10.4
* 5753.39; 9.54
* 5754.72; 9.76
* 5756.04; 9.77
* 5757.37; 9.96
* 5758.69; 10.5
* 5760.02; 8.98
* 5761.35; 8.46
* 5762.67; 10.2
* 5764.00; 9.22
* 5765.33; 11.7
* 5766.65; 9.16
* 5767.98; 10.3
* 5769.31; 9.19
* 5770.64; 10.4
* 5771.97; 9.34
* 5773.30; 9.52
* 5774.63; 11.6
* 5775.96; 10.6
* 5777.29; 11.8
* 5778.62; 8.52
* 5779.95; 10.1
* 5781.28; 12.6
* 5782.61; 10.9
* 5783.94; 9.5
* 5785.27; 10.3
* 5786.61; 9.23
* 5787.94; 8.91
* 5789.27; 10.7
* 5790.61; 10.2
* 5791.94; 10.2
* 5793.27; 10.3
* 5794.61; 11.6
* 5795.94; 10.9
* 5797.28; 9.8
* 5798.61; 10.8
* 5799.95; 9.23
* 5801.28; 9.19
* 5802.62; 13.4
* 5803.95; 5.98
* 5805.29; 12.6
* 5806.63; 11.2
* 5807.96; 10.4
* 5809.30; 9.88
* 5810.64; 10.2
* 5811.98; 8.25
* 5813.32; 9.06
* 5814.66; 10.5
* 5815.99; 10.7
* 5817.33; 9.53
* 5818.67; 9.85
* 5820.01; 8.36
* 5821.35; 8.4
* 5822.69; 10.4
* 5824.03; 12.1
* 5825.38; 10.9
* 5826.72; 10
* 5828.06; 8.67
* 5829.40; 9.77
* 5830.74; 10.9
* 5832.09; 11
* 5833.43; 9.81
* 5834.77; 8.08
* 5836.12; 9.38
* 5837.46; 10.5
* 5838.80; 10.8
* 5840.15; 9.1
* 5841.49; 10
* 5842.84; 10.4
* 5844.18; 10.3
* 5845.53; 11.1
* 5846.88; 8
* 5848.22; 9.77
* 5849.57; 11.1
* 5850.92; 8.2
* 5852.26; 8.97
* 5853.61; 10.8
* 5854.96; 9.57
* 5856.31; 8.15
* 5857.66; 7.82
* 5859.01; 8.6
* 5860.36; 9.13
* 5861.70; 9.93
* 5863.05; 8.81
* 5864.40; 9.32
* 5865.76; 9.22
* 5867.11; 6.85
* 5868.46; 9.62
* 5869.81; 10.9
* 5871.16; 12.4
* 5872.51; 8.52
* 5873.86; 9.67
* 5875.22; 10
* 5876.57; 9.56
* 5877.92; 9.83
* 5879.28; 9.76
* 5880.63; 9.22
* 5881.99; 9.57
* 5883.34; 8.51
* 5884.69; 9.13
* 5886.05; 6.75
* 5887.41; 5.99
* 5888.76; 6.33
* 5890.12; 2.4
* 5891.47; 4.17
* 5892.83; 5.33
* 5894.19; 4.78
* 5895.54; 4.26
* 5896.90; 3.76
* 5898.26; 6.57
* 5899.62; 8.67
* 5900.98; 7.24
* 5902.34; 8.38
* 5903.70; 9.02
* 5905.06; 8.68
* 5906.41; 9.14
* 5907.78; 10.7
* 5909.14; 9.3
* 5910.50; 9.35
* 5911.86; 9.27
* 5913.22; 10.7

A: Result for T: 1.46 angstroms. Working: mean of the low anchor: 9.89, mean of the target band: 9.23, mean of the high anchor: 9.74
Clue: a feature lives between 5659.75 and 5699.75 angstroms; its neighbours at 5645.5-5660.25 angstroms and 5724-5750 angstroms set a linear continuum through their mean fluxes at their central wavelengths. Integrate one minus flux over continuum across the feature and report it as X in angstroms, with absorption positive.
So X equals 2.3 angstroms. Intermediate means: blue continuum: 9.97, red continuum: 9.83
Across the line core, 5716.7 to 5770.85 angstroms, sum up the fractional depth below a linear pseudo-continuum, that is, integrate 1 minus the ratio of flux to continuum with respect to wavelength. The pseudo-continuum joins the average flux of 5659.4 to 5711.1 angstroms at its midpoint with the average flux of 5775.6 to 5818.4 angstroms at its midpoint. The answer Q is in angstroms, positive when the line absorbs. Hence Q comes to -0.56 angstroms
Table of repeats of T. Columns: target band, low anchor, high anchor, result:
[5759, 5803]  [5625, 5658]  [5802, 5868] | -2.37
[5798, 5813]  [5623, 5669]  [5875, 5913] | -3.05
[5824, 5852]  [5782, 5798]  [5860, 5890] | -1.32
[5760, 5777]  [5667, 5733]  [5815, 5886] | -0.75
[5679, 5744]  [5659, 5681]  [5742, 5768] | 0.75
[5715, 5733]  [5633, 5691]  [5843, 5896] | -1.51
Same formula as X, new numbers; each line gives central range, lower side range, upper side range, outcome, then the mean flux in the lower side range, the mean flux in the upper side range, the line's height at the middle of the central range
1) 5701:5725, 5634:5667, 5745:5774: -0.65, 9.78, 9.79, 9.79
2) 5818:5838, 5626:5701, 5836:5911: -2.42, 9.48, 8.62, 8.81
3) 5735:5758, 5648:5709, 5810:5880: -1.27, 9.46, 9.66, 9.55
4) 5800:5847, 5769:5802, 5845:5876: -0.80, 10.2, 9.4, 9.81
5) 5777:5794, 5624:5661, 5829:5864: -1.10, 9.57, 9.61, 9.6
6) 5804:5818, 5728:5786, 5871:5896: -1.66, 9.99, 7.63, 8.98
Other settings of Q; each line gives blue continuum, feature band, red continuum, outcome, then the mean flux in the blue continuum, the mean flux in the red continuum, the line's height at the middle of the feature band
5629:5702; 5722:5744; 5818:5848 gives -0.2 angstroms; 9.48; 9.9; 9.65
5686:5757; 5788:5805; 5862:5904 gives -2.5 angstroms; 9.73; 7.89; 8.88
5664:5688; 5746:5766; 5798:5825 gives -0.3 angstroms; 9.34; 10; 9.73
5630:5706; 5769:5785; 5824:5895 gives -2.0 angstroms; 9.49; 9.01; 9.21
